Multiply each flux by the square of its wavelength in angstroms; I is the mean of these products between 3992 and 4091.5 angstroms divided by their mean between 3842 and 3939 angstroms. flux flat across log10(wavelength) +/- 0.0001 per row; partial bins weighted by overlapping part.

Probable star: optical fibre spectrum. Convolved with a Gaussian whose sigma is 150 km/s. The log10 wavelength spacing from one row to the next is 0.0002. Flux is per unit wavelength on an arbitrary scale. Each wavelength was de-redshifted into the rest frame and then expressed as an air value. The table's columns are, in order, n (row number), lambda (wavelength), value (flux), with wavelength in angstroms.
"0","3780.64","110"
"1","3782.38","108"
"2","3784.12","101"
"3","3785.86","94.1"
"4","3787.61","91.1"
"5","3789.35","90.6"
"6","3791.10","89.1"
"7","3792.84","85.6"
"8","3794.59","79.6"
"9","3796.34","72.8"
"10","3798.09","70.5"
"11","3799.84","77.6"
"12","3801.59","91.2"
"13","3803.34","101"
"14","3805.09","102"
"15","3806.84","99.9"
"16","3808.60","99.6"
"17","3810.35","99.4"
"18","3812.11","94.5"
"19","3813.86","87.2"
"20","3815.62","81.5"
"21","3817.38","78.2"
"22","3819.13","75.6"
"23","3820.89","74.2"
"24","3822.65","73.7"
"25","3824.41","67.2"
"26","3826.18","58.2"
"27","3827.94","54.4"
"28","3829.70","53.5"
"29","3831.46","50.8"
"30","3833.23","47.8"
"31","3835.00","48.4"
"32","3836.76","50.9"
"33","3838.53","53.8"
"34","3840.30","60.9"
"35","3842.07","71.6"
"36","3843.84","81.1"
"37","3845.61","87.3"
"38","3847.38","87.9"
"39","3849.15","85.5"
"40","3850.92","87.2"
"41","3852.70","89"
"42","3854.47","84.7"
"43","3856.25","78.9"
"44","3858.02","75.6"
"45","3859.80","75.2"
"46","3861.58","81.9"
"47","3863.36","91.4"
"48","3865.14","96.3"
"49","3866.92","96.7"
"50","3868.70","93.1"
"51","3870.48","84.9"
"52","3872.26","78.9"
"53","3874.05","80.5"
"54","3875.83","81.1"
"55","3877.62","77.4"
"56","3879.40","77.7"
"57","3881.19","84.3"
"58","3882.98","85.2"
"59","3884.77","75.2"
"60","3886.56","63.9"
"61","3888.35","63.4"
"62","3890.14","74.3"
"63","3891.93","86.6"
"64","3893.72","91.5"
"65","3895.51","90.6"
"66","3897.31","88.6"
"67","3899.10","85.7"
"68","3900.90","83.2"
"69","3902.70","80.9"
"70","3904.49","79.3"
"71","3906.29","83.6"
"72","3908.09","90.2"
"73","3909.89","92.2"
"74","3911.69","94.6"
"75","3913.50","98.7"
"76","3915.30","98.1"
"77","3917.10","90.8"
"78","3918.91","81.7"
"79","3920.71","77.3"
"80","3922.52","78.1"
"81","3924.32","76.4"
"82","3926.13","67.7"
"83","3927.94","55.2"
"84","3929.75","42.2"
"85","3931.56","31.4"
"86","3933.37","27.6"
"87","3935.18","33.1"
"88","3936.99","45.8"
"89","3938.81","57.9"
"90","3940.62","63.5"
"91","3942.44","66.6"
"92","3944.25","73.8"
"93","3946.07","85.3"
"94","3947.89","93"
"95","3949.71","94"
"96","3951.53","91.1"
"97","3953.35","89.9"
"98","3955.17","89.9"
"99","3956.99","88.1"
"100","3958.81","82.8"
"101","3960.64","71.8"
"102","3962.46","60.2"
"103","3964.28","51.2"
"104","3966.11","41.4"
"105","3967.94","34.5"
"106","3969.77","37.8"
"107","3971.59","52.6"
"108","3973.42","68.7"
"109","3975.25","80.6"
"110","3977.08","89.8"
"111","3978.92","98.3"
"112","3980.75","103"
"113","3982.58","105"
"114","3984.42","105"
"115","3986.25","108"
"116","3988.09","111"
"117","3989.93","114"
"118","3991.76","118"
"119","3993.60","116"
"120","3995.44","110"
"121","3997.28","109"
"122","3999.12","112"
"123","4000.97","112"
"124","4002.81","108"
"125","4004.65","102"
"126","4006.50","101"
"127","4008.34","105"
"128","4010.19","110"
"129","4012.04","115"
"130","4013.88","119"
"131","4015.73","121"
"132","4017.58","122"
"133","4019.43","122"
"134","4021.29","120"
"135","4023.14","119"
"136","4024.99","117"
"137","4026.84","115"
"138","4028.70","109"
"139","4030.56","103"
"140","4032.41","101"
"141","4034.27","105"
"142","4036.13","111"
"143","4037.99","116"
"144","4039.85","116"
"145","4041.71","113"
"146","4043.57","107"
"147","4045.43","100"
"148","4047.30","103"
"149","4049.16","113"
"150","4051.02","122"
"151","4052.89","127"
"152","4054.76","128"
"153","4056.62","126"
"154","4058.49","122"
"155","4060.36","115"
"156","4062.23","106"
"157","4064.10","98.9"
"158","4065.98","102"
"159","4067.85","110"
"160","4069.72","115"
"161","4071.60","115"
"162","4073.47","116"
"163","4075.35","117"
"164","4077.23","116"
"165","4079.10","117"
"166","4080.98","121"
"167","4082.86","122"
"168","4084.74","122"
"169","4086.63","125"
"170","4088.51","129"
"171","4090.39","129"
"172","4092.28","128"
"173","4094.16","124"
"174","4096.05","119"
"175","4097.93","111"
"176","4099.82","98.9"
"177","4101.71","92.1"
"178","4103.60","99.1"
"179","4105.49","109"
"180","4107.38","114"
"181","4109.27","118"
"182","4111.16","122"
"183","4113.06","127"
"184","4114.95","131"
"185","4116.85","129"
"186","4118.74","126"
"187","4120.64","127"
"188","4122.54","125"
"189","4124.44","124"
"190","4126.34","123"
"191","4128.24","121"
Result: 1.6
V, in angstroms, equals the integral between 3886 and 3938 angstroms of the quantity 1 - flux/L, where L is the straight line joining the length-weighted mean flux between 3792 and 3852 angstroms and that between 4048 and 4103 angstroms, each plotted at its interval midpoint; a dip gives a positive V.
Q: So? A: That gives 9.2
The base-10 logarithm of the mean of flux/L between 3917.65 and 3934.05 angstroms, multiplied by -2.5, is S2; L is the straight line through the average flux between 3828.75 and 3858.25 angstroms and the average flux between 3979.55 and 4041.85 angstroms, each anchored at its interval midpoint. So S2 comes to 0.43 mag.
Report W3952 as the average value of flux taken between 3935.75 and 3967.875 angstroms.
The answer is 71.9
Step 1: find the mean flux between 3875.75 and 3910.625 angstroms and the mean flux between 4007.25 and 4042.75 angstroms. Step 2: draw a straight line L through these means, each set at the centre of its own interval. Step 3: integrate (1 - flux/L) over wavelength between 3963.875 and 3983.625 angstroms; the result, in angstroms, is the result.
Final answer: 6.1 angstroms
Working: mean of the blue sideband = 81.7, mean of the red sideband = 114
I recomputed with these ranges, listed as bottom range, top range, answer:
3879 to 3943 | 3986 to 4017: 1.58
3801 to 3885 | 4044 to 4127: 1.68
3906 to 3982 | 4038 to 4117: 1.72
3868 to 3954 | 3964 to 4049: 1.40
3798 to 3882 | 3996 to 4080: 1.58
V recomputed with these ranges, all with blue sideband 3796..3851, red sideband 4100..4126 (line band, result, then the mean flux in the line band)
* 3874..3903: 1.6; 80.6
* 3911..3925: 0.4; 87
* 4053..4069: -0.5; 114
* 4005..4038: -2.5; 113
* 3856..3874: -0.8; 85.3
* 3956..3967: 3.4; 66.2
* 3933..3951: 5.3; 65.7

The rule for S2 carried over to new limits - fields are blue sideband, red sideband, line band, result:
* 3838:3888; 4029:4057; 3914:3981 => 0.35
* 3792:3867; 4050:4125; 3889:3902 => 0.04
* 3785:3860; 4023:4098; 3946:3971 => 0.35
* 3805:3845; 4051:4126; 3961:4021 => 0.06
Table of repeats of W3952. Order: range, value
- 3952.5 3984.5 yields 74.2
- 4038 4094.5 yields 117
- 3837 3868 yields 80.9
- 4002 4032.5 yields 113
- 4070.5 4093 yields 121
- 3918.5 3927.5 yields 74.9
